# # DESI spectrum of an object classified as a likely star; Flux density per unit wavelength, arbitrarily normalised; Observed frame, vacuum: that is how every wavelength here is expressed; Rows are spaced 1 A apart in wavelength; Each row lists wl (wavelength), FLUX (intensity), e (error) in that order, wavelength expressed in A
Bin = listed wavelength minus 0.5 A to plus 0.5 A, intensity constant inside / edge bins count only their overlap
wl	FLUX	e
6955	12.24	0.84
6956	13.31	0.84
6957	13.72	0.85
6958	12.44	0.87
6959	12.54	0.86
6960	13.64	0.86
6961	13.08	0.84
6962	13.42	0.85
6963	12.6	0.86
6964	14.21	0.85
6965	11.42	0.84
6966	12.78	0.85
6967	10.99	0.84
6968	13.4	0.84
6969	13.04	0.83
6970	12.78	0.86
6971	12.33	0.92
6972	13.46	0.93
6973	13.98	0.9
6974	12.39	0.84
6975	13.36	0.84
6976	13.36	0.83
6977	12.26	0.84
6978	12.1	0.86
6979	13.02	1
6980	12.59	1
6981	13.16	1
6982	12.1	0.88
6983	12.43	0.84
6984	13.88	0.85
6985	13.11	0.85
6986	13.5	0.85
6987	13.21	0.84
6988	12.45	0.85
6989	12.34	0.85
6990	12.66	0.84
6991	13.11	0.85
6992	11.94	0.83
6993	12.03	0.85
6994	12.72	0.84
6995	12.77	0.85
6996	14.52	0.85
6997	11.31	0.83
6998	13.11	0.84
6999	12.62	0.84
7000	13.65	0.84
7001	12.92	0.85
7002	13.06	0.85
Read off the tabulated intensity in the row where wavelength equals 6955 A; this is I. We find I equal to 12.24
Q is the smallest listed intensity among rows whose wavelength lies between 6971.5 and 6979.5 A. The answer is 12.1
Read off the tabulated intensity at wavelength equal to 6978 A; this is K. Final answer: 12.1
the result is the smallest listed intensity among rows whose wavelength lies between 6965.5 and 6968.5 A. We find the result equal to 10.99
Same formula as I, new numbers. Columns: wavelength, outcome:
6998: 13.11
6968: 13.4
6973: 13.98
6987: 13.21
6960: 13.64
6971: 12.33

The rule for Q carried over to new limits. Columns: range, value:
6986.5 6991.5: 12.34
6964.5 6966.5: 11.42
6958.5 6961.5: 12.54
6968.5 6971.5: 12.33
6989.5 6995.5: 11.94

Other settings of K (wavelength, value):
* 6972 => 13.46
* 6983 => 12.43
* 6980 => 12.59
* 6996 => 14.52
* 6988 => 12.45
